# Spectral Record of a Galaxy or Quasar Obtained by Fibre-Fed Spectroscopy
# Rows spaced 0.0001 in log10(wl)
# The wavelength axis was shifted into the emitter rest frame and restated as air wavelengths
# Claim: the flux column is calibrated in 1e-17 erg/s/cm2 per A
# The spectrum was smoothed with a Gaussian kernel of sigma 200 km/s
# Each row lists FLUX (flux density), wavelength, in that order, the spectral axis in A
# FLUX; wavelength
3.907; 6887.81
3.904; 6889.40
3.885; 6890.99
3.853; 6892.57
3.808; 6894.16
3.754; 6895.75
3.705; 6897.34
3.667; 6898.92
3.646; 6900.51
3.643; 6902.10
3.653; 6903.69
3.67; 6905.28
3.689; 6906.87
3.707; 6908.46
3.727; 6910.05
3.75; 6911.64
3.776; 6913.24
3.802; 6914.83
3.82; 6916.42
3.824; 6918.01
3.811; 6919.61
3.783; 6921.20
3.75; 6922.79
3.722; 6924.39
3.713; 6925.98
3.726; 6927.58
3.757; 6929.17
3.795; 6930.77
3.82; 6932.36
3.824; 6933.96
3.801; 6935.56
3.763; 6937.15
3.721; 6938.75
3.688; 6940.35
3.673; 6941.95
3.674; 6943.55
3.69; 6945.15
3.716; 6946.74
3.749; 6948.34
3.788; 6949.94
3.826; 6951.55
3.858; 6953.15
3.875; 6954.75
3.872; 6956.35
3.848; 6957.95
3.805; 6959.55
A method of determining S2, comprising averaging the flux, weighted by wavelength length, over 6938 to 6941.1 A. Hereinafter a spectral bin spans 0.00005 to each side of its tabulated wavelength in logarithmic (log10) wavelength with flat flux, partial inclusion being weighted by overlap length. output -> 3.7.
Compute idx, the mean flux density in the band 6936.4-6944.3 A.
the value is 3.7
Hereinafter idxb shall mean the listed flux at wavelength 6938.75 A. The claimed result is 3.721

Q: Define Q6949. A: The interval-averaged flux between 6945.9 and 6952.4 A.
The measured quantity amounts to 3.77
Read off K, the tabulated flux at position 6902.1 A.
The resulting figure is 3.643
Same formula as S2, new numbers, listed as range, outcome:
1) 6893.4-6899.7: 3.74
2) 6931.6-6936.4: 3.81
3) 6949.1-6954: 3.82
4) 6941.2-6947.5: 3.69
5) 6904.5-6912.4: 3.71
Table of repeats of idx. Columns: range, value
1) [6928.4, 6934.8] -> 3.8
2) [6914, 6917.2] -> 3.82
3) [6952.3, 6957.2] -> 3.87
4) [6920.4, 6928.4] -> 3.74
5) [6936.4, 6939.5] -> 3.74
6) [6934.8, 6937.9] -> 3.79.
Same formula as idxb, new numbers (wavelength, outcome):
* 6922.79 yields 3.75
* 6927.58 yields 3.726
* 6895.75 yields 3.754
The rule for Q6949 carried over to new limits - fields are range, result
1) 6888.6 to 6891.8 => 3.89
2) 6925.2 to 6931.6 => 3.75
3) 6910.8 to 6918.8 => 3.79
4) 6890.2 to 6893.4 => 3.87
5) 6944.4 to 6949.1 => 3.73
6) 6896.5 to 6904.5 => 3.66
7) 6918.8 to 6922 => 3.8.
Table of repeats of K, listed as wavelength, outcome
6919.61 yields 3.811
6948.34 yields 3.749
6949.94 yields 3.788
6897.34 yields 3.705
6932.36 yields 3.82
